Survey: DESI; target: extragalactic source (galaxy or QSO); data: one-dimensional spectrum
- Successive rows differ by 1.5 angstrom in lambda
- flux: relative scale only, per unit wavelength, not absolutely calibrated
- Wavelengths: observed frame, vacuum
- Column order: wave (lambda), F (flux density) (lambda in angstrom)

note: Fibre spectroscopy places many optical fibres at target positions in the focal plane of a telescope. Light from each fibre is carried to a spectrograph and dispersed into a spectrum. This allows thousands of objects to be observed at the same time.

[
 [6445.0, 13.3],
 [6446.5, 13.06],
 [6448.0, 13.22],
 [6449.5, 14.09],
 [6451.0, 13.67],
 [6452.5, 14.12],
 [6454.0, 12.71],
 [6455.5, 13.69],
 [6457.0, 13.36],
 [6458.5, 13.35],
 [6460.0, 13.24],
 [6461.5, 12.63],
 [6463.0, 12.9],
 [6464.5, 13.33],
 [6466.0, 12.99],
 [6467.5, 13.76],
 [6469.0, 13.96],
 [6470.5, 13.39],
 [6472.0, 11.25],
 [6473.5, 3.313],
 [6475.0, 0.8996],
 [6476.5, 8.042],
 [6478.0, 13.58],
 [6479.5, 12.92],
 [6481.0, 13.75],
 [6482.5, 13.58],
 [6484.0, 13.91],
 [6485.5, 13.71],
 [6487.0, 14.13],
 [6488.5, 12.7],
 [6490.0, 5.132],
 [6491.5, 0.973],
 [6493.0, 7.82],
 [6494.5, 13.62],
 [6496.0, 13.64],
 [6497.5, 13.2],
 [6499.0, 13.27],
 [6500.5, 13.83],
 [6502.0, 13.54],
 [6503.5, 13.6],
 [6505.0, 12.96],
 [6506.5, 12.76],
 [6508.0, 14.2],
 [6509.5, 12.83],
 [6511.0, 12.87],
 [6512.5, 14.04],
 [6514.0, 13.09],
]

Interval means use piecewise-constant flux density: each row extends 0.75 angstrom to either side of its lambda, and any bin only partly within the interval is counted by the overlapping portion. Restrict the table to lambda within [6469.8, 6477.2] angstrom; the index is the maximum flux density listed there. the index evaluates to 13.39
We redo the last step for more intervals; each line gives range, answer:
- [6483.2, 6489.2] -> 14.13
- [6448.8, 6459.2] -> 14.12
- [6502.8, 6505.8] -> 13.6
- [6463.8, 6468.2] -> 13.76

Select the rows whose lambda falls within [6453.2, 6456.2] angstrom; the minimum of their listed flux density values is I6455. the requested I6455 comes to 12.71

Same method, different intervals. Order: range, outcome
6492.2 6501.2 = 7.82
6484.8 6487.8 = 13.71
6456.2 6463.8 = 12.63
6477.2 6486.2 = 12.92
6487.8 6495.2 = 0.973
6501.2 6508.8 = 12.76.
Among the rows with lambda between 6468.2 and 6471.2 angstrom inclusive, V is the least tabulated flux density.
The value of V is 13.39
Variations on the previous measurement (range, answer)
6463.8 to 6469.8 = 12.99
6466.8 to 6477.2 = 0.8996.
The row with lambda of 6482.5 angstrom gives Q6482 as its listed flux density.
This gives 13.58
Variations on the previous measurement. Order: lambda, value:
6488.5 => 12.7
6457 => 13.36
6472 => 11.25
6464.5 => 13.33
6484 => 13.91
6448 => 13.22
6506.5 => 12.76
